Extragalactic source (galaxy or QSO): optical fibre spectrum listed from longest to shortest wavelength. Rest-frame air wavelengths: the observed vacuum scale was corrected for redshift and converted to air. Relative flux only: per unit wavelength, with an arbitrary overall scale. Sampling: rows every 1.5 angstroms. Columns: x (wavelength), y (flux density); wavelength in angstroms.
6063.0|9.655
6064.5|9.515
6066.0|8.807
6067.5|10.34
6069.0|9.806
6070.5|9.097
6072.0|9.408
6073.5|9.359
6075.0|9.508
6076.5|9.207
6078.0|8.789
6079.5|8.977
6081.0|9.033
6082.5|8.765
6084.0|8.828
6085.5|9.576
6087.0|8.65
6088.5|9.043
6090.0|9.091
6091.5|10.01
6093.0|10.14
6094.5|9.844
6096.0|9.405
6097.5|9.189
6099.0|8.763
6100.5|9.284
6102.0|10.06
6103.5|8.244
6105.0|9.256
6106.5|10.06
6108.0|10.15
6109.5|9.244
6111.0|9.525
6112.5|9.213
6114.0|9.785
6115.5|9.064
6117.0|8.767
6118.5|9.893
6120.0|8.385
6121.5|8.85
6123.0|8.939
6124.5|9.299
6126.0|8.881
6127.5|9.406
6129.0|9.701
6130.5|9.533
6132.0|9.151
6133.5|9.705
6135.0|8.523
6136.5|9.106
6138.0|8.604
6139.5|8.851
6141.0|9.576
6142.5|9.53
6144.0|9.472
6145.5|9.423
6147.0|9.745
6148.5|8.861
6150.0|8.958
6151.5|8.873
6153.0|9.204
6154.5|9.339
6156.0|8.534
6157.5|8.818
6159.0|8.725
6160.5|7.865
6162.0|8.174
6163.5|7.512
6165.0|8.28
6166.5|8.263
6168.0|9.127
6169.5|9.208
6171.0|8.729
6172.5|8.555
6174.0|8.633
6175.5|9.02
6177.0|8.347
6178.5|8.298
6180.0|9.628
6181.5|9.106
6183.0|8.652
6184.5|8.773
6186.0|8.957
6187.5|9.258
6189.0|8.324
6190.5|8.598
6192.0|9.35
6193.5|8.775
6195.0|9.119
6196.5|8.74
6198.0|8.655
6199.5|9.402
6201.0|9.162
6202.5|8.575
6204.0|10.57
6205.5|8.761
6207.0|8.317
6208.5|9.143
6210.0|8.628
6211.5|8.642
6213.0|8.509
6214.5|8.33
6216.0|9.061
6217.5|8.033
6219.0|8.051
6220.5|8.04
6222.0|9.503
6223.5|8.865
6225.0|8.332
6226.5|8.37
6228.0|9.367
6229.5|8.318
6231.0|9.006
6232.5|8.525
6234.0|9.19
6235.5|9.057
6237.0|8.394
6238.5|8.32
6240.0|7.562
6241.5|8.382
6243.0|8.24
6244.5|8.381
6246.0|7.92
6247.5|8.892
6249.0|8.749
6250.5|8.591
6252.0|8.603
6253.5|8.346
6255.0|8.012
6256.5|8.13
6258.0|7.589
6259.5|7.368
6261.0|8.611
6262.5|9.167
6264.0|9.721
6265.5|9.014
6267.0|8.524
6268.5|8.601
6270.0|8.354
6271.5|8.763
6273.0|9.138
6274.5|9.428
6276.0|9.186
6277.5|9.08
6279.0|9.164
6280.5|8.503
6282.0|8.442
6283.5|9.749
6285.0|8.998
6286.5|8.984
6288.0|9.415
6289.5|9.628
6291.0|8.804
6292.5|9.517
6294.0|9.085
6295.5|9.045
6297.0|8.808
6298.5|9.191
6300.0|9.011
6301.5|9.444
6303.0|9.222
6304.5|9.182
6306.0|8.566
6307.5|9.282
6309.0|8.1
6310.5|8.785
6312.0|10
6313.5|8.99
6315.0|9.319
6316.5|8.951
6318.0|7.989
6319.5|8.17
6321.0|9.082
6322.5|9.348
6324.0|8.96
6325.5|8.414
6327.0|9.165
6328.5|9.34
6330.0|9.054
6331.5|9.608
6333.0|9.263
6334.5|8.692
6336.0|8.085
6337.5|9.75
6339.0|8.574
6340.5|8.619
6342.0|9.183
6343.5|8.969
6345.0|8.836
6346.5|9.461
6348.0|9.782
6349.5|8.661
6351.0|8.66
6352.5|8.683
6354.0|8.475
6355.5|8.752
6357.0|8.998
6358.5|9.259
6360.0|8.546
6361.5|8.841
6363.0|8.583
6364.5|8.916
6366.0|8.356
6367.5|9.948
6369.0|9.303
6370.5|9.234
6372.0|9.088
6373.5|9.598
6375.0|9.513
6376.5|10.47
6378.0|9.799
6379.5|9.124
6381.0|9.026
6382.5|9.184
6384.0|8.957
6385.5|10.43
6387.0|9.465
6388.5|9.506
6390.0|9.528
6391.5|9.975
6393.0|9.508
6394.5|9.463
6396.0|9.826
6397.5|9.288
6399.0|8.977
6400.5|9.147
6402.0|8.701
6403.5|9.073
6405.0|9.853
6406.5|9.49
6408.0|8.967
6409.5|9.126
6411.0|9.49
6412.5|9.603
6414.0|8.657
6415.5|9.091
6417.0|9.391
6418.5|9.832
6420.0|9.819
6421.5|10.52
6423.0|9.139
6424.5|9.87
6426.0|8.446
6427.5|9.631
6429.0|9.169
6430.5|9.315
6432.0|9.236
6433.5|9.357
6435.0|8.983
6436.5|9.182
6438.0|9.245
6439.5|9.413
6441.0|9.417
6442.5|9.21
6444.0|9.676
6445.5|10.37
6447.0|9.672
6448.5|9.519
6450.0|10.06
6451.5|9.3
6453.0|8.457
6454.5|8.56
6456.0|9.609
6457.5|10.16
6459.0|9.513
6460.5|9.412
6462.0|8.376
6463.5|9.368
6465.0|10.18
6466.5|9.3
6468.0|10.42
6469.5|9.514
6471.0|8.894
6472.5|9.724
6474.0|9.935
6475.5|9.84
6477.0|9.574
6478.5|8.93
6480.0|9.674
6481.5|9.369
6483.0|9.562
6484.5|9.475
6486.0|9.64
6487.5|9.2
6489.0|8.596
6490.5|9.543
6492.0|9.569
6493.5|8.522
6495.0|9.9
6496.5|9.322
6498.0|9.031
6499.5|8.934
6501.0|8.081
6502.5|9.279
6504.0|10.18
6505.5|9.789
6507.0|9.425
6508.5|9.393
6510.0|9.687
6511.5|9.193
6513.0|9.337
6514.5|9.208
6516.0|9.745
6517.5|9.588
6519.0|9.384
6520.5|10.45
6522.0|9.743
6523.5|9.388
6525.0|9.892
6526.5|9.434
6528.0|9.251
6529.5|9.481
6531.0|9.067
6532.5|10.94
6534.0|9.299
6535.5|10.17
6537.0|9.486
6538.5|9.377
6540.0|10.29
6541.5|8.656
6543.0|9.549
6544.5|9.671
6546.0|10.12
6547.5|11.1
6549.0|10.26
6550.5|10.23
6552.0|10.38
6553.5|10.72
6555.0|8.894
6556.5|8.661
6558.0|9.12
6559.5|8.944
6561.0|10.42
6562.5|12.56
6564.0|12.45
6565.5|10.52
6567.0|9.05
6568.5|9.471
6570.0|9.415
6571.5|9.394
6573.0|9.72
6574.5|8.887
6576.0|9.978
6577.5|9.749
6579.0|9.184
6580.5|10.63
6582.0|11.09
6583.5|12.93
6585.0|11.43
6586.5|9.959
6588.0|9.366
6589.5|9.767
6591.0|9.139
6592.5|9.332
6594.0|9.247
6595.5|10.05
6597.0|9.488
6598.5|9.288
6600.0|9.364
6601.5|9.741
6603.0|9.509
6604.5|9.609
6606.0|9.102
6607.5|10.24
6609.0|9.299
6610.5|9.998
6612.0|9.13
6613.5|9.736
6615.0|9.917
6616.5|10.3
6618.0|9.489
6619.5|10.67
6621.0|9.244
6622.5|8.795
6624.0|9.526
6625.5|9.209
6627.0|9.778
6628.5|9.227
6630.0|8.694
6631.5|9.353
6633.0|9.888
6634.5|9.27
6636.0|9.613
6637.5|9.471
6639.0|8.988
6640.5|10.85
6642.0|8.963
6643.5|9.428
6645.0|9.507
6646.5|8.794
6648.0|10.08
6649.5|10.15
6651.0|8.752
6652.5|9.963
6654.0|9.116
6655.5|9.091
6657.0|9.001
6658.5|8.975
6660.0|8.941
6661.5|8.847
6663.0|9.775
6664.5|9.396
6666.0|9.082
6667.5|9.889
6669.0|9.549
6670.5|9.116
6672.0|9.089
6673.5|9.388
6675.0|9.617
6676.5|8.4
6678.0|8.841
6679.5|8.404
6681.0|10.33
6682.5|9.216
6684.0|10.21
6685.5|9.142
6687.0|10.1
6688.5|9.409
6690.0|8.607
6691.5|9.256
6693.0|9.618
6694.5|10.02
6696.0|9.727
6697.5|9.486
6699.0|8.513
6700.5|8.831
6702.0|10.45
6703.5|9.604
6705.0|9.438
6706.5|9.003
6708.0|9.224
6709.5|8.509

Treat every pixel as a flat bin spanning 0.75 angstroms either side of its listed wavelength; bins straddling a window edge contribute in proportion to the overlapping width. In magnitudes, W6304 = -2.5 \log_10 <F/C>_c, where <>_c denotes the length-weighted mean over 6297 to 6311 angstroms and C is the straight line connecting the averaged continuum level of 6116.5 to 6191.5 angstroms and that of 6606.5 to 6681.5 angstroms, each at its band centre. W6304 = 0.012 mag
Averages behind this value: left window 8.92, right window 9.42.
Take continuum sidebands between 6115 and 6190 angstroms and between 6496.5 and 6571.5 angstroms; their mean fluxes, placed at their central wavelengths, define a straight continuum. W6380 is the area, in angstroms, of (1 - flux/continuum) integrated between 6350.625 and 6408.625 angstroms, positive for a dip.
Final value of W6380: 0.9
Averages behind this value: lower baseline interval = 8.93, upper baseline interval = 9.72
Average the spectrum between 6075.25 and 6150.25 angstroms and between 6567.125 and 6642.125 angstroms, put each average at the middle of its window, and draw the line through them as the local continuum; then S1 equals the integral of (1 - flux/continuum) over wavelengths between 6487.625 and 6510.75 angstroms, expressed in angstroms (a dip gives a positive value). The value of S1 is 0.8 angstroms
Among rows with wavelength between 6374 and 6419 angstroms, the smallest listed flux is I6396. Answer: 8.657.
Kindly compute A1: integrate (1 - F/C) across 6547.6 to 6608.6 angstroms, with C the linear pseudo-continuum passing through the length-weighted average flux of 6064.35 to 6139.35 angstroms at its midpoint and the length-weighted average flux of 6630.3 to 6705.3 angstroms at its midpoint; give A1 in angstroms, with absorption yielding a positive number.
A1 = -3.7 angstroms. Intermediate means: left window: 9.27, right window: 9.39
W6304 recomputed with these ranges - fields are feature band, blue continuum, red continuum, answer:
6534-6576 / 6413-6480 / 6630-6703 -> -0.05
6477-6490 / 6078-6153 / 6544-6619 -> 0.05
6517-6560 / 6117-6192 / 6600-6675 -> -0.04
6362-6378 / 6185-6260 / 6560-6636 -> -0.03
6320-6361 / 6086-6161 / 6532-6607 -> 0.07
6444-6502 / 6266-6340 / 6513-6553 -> 0.02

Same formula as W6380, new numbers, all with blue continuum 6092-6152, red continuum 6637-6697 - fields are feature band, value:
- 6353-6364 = 0.64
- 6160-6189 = 2.01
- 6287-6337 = 1.60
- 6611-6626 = -0.39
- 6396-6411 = 0.17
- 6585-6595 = -0.28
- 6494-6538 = -0.76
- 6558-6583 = -1.95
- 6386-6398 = -0.34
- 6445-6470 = -0.44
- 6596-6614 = -0.34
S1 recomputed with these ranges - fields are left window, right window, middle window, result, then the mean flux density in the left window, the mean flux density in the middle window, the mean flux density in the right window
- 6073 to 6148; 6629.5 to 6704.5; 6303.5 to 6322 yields 0.9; 9.27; 8.88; 9.38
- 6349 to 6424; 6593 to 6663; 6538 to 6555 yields -1.1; 9.28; 9.99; 9.47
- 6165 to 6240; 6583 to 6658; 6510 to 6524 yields -0.3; 8.77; 9.57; 9.6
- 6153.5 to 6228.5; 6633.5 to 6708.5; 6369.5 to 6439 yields -2.9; 8.74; 9.4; 9.37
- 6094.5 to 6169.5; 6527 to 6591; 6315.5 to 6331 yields 1.0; 9.09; 8.87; 9.98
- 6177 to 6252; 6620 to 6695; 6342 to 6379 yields -0.8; 8.72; 9.12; 9.36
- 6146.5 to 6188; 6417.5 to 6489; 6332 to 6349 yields 0.3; 8.76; 9.02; 9.46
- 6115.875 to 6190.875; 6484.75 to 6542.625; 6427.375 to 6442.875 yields 0.1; 8.92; 9.28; 9.46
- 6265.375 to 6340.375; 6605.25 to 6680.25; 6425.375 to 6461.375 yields -0.8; 8.99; 9.37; 9.4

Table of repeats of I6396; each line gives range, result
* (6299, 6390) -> 7.989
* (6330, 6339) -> 8.085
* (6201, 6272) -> 7.368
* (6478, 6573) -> 8.081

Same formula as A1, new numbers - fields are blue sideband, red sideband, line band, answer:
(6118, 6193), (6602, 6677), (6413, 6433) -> -0.40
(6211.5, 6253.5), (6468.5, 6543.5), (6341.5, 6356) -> -0.02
